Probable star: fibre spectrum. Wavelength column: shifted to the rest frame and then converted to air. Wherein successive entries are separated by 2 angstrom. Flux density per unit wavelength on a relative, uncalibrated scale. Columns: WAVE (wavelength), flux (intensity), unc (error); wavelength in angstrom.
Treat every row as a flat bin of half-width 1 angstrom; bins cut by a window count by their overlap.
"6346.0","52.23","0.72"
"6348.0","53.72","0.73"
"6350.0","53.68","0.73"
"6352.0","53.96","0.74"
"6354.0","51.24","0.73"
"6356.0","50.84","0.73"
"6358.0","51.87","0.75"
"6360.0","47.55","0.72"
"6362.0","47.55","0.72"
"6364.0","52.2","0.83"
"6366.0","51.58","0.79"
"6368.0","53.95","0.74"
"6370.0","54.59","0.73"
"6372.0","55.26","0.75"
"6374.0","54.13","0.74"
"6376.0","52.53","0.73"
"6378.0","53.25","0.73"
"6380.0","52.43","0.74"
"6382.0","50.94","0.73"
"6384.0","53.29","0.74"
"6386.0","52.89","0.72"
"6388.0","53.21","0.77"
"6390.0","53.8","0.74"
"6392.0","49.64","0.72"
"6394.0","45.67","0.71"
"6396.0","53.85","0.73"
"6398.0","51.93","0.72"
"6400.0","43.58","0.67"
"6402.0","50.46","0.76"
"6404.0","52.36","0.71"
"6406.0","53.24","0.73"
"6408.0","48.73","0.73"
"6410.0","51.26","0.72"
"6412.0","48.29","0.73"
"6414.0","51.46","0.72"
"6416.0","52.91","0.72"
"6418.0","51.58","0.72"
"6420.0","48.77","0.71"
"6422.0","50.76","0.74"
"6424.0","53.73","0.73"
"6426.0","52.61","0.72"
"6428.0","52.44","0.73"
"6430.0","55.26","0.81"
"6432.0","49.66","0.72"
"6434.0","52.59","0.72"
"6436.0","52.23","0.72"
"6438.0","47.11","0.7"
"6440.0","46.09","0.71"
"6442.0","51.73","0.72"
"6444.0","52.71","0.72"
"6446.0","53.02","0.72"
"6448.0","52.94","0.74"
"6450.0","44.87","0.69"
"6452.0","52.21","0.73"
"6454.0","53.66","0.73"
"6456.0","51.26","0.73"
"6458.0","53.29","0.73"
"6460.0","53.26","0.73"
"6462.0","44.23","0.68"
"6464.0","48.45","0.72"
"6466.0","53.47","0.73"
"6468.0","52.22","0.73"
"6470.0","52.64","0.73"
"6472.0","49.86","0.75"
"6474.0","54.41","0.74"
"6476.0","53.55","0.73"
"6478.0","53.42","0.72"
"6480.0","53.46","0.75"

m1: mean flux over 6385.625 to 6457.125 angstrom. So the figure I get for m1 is 51.1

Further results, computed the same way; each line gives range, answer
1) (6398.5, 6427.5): 50.7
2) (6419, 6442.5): 51.1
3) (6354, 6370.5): 51.2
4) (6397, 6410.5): 50.2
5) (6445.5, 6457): 51.3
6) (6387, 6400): 50.8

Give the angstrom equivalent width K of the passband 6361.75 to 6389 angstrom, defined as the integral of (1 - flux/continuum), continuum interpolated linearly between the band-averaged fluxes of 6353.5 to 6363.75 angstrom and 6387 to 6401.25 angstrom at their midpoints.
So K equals -1.5 angstrom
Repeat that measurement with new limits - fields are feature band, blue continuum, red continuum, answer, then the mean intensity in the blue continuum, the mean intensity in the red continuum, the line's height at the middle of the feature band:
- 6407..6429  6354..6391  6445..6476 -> 0.3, 52.3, 51.4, 51.8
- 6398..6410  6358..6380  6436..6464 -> 0.3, 52.2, 50.5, 51.5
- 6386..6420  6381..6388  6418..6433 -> 0.9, 52.5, 51.9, 52.2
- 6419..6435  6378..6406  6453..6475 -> -0.2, 51.2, 51.5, 51.4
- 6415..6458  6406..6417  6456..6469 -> -0.5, 50.8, 50.9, 50.8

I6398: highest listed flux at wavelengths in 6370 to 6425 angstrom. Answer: 55.26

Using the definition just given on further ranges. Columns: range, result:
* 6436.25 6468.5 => 53.66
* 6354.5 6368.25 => 53.95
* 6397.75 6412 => 53.24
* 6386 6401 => 53.85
